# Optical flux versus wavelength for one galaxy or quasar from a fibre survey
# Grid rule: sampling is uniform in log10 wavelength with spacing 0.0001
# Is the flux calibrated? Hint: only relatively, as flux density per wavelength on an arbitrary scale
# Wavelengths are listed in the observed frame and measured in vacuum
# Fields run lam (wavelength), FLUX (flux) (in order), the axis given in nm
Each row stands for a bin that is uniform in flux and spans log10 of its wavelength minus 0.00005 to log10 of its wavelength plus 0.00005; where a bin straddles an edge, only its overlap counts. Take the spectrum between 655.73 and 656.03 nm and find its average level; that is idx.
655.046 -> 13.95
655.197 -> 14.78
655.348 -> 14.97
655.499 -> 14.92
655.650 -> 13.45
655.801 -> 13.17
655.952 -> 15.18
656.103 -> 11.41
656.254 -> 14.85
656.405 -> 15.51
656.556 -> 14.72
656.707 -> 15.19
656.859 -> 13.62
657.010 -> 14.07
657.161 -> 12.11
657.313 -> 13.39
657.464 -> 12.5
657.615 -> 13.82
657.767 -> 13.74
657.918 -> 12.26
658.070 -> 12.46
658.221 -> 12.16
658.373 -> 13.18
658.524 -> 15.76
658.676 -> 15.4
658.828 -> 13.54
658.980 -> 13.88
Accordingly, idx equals 14.2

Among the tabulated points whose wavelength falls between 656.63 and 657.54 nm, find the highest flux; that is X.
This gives 15.19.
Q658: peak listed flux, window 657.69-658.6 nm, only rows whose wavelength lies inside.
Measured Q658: 15.76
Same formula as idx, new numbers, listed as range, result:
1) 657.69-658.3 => 12.6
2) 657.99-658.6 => 13.4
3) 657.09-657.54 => 12.7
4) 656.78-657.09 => 13.8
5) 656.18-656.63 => 15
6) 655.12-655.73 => 14.5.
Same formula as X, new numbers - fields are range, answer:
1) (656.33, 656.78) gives 15.51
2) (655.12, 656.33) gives 15.18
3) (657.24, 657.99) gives 13.82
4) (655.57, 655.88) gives 13.45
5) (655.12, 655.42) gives 14.97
